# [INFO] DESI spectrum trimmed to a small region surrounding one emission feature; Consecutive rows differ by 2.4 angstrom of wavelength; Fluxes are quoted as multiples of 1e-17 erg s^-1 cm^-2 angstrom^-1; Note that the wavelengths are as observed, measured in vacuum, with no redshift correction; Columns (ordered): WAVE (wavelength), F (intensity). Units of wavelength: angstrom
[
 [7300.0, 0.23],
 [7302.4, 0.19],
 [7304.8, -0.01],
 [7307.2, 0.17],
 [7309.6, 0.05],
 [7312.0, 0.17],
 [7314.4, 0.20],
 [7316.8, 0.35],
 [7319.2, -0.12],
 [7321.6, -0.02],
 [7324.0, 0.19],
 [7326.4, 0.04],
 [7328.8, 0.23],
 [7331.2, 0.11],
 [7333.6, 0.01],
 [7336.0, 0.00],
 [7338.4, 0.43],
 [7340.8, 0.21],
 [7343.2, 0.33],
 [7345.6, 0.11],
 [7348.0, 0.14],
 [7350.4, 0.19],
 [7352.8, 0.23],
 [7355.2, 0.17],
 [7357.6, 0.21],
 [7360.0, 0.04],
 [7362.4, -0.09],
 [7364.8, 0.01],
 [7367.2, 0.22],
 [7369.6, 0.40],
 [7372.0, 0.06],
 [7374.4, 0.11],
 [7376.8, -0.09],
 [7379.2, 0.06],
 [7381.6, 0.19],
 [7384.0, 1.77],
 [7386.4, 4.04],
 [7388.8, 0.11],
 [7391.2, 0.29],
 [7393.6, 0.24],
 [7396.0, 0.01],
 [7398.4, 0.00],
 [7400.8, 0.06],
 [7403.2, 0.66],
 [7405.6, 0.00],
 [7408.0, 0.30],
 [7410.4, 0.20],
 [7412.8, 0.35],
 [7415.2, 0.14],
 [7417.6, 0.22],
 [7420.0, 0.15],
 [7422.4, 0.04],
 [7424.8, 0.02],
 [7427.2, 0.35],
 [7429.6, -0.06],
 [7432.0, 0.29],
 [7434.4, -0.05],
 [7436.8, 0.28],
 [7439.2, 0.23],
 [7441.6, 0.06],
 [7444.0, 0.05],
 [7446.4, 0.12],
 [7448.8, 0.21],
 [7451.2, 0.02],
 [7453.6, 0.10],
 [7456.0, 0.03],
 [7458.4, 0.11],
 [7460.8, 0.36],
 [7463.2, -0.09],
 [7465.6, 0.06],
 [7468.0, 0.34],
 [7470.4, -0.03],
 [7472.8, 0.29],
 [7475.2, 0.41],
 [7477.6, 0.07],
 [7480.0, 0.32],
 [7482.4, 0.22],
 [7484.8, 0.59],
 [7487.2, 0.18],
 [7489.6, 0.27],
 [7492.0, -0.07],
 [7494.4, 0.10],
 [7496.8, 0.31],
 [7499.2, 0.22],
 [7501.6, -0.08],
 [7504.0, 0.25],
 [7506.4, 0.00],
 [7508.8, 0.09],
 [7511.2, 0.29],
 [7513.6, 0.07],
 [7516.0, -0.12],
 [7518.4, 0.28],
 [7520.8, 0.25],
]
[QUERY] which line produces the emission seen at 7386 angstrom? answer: H-alpha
